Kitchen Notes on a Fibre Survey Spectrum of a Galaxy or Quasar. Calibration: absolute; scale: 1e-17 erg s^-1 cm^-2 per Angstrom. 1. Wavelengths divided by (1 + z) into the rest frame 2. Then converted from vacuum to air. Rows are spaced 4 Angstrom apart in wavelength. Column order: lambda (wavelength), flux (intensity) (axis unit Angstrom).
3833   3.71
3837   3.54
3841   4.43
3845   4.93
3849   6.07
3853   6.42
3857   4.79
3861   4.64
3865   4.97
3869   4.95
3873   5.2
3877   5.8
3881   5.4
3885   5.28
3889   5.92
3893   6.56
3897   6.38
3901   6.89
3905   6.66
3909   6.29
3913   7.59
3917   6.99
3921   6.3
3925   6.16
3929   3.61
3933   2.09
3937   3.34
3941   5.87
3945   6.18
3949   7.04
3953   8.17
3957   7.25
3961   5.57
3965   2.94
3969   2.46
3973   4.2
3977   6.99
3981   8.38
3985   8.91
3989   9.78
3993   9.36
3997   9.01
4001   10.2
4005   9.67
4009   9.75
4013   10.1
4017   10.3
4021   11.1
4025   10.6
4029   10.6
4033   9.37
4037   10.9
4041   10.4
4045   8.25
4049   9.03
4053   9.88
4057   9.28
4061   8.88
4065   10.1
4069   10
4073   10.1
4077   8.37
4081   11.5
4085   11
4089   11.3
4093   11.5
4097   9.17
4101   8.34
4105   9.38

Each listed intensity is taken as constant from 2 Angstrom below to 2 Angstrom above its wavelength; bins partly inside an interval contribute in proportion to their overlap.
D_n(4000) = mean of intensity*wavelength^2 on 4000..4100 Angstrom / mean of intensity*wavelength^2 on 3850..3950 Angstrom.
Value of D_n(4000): 1.9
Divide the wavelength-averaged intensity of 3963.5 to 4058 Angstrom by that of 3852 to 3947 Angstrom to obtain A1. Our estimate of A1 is 1.58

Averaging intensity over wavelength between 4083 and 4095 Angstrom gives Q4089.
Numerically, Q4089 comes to 11.3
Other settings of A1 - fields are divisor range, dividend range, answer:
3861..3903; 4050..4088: 1.74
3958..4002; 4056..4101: 1.43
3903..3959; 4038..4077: 1.60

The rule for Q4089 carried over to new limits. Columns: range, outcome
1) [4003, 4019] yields 9.96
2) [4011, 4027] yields 10.5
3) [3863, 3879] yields 5.23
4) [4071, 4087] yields 10.2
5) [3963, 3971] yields 2.7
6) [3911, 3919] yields 7.29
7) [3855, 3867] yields 4.8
